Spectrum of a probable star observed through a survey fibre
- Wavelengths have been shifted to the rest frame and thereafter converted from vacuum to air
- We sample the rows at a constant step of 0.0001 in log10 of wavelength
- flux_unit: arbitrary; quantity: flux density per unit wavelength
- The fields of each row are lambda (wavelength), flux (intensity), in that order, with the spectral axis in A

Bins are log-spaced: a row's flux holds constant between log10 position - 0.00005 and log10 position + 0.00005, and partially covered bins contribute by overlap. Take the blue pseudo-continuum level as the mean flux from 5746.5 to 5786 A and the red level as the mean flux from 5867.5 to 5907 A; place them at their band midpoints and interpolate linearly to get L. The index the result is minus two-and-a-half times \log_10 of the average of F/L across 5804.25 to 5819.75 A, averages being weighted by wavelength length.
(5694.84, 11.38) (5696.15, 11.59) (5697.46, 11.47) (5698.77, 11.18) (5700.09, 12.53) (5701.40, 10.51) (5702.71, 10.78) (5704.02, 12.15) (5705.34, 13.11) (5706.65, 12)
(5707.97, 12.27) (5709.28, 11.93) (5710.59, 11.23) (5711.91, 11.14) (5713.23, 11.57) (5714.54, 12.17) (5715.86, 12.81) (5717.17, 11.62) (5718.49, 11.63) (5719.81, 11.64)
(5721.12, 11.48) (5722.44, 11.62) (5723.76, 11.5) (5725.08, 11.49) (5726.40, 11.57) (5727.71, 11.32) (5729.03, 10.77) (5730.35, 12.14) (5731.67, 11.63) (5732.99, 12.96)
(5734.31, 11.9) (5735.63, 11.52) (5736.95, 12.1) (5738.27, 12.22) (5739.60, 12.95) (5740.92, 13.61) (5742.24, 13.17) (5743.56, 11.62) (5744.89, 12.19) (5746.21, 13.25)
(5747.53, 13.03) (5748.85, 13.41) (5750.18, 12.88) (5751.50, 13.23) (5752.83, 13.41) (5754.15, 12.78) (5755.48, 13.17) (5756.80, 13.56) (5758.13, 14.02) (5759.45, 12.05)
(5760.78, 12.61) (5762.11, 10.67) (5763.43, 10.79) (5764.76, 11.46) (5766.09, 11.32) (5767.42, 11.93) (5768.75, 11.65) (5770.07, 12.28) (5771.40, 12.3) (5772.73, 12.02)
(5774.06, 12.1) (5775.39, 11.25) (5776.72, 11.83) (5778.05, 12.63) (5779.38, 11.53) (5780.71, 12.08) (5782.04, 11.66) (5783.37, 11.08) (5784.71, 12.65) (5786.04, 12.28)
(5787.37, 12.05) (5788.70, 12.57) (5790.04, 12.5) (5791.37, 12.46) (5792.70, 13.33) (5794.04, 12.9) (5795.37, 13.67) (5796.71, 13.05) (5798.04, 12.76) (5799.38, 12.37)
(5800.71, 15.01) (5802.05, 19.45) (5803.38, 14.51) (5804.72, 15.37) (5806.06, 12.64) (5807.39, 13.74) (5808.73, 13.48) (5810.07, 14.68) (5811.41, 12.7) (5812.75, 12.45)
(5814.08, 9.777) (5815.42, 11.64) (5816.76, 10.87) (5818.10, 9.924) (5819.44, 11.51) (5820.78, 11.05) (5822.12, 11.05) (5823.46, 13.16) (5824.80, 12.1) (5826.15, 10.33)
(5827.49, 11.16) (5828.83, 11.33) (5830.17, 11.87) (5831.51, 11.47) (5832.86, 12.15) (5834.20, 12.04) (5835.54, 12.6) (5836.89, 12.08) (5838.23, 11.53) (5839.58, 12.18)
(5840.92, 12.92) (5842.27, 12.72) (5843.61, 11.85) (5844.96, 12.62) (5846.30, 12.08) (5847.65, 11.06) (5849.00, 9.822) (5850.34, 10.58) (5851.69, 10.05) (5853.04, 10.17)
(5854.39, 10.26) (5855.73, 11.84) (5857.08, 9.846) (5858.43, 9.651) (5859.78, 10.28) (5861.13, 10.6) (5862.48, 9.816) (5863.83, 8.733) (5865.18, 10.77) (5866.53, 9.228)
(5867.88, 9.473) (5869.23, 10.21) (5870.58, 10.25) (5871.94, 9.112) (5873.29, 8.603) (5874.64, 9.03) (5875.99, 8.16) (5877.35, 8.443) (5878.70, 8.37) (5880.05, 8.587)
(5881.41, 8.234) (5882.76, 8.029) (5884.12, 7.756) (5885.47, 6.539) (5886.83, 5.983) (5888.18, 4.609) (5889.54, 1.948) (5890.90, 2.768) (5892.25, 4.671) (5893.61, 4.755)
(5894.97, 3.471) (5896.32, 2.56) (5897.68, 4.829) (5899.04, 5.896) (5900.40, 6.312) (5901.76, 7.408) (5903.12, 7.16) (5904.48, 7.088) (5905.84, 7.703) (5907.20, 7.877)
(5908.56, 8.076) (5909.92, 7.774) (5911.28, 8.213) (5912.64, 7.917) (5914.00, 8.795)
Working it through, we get -0.21 mag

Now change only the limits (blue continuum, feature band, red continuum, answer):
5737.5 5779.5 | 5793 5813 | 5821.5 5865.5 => -0.18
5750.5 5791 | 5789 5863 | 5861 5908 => -0.23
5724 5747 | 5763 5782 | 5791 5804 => 0.12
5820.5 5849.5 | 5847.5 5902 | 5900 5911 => 0.19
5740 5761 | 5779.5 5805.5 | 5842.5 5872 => -0.11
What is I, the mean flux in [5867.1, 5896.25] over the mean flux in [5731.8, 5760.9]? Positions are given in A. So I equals 0.55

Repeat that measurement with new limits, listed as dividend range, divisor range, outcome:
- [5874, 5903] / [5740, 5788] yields 0.50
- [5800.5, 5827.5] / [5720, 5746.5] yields 1.05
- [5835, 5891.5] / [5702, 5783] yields 0.79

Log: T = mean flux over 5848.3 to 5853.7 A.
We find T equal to 10.2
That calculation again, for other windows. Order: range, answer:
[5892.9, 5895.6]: 4.12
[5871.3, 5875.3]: 8.92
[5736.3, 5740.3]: 12.4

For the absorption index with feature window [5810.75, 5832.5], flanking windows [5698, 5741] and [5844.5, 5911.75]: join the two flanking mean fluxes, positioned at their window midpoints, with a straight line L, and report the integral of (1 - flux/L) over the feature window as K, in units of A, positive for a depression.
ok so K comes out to -4.5 A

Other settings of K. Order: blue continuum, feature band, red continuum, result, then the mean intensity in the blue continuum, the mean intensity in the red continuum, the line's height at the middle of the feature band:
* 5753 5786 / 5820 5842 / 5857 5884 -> -3.2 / 12.1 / 9.22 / 10.3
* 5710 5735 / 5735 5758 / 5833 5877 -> -2.7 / 11.7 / 10.6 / 11.5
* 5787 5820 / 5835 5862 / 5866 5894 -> -4.2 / 13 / 7.38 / 9.71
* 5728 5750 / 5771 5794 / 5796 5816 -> 1.8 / 12.4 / 13.6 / 13.2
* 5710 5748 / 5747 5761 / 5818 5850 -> -1.4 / 12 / 11.7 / 11.9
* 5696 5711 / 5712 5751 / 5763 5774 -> -1.2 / 11.7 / 11.8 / 11.8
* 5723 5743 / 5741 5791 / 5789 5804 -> 2.4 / 12.1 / 13.8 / 13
